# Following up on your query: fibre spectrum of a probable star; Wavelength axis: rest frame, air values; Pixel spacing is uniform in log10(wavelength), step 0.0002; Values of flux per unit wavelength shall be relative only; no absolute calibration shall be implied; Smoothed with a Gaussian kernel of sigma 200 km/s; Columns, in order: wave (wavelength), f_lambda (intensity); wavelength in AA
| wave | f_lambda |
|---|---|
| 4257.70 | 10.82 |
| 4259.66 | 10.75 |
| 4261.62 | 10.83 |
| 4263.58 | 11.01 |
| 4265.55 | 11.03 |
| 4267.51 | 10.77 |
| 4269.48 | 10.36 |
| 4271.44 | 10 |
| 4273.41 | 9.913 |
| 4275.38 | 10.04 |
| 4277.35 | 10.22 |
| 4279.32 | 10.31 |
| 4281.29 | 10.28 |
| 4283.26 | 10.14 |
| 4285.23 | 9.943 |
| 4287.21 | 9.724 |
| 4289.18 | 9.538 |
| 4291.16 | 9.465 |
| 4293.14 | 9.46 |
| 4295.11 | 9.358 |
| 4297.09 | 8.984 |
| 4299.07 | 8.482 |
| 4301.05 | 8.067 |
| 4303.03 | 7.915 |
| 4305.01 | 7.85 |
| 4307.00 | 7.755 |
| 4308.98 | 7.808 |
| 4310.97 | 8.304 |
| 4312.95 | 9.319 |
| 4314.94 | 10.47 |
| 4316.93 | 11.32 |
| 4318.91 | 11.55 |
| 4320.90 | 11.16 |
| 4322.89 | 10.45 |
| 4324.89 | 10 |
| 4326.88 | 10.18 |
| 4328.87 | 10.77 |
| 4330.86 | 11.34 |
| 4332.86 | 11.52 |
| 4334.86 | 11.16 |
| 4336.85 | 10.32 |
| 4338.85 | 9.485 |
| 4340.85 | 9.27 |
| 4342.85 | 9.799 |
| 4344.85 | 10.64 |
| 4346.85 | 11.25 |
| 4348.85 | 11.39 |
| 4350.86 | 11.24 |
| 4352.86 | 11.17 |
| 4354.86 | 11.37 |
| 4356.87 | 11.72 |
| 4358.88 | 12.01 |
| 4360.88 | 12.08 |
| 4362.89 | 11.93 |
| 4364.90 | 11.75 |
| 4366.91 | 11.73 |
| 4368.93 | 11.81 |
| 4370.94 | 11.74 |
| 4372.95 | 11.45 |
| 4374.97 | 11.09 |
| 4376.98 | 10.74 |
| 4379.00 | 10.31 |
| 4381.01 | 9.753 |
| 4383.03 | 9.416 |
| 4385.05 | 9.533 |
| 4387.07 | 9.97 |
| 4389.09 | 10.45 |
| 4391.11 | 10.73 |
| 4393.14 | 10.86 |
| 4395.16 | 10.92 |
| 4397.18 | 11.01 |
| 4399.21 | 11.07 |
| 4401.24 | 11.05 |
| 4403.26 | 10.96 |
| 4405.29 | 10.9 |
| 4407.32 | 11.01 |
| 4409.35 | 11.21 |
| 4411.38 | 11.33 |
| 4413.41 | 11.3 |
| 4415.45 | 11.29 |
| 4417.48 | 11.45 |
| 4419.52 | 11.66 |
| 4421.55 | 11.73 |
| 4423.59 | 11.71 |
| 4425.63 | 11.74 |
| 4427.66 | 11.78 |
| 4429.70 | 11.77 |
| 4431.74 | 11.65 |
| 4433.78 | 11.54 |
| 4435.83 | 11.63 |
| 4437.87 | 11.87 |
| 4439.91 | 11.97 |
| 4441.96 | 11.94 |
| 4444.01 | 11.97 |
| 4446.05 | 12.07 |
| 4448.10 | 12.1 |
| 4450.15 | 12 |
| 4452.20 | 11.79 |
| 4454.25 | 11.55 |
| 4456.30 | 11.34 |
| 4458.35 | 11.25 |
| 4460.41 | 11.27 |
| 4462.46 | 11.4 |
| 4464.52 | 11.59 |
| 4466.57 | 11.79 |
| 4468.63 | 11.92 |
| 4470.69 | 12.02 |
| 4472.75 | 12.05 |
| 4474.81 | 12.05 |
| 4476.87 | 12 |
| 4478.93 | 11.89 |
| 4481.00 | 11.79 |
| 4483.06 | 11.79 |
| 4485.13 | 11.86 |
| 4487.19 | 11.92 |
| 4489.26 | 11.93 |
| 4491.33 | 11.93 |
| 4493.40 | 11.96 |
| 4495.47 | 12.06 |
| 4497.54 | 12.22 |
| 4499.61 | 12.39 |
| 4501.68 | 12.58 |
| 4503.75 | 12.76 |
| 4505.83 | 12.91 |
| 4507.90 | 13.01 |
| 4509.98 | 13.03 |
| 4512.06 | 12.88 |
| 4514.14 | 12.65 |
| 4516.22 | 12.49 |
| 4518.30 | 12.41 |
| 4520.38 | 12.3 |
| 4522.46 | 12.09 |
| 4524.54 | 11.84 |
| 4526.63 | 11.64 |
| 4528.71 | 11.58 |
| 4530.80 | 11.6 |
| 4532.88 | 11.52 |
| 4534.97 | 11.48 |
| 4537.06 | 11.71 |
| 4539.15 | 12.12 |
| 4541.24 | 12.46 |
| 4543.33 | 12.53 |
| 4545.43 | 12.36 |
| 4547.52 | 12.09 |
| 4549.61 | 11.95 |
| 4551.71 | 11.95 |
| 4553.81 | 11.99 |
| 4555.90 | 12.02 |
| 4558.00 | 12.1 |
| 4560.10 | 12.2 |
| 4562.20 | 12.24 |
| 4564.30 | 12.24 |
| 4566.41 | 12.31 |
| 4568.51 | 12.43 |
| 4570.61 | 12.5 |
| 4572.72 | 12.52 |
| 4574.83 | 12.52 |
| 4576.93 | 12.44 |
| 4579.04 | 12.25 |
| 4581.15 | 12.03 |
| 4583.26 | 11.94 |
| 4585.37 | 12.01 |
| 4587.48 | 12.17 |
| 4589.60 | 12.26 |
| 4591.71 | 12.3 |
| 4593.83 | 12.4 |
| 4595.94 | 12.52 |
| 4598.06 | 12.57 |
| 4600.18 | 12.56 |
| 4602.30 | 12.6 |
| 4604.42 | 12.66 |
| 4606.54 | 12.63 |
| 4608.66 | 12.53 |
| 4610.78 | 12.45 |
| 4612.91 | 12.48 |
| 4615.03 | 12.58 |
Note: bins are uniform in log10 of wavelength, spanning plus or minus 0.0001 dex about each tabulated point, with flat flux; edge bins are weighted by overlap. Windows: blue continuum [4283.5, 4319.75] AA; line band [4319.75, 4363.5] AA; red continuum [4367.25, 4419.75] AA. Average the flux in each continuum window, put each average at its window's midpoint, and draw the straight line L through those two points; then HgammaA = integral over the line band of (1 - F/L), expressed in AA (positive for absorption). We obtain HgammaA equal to -4.3 AA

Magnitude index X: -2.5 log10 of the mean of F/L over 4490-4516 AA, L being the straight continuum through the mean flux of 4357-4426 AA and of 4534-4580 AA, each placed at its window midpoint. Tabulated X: -0.06 mag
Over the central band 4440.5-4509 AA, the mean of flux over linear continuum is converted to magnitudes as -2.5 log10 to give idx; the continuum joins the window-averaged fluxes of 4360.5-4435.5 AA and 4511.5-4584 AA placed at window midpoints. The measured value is -0.03 mag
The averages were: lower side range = 11.1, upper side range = 12.2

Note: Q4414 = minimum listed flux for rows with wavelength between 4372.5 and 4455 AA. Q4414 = 9.416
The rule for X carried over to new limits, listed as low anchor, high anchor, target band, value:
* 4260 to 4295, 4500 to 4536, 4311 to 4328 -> 0.01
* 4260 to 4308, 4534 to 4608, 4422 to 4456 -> -0.07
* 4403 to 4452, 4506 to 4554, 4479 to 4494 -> 0.01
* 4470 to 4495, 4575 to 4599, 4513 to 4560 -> 0.01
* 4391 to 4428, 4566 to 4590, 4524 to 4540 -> 0.03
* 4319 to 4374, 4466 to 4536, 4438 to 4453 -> -0.02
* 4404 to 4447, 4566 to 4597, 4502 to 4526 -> -0.05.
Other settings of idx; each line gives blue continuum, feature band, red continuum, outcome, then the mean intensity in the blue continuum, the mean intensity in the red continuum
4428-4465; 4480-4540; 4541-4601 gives -0.01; 11.7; 12.3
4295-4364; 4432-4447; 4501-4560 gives -0.05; 10.2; 12.2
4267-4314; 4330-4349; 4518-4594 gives -0.08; 9.32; 12.1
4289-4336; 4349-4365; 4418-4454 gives -0.12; 9.68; 11.8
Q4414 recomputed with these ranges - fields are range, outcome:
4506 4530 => 11.58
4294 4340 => 7.755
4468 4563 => 11.48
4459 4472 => 11.27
